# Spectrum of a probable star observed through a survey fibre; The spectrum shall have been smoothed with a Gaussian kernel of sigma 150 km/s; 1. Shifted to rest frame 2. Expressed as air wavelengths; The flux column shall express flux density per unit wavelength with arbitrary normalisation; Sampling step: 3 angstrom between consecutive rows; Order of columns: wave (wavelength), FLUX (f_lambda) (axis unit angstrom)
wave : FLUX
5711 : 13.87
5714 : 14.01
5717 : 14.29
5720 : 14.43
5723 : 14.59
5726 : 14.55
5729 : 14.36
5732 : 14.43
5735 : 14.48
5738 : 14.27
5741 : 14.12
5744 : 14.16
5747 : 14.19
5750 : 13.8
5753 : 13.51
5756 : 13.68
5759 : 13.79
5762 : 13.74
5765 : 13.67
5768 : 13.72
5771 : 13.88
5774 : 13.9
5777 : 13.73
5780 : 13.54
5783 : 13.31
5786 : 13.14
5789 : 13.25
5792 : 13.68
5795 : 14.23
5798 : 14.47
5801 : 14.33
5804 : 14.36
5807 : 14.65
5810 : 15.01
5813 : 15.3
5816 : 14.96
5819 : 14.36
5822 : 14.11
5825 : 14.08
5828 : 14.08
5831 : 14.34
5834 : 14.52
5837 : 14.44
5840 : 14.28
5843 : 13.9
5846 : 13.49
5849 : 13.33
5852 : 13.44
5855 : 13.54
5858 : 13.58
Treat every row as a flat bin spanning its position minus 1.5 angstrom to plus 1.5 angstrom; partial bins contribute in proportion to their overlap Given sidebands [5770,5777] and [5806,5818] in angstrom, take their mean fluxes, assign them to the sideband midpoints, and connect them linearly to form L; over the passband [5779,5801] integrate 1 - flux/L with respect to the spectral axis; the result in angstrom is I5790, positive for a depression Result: 1.0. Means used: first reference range 13.9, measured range 13.7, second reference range 15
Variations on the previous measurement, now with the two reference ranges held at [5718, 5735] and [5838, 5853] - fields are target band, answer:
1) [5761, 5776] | 0.45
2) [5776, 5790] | 0.72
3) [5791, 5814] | -0.85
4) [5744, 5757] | 0.43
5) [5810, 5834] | -1.09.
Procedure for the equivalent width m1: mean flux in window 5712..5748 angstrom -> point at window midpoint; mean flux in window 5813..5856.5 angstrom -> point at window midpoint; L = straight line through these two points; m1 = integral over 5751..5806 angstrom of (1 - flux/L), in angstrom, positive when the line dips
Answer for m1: 1.7 angstrom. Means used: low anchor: 14.3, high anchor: 14.1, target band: 13.8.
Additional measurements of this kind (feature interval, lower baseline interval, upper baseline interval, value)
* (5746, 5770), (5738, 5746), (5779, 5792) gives 0.2 angstrom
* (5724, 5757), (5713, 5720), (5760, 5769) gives -0.4 angstrom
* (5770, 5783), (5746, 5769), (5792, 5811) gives 0.3 angstrom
